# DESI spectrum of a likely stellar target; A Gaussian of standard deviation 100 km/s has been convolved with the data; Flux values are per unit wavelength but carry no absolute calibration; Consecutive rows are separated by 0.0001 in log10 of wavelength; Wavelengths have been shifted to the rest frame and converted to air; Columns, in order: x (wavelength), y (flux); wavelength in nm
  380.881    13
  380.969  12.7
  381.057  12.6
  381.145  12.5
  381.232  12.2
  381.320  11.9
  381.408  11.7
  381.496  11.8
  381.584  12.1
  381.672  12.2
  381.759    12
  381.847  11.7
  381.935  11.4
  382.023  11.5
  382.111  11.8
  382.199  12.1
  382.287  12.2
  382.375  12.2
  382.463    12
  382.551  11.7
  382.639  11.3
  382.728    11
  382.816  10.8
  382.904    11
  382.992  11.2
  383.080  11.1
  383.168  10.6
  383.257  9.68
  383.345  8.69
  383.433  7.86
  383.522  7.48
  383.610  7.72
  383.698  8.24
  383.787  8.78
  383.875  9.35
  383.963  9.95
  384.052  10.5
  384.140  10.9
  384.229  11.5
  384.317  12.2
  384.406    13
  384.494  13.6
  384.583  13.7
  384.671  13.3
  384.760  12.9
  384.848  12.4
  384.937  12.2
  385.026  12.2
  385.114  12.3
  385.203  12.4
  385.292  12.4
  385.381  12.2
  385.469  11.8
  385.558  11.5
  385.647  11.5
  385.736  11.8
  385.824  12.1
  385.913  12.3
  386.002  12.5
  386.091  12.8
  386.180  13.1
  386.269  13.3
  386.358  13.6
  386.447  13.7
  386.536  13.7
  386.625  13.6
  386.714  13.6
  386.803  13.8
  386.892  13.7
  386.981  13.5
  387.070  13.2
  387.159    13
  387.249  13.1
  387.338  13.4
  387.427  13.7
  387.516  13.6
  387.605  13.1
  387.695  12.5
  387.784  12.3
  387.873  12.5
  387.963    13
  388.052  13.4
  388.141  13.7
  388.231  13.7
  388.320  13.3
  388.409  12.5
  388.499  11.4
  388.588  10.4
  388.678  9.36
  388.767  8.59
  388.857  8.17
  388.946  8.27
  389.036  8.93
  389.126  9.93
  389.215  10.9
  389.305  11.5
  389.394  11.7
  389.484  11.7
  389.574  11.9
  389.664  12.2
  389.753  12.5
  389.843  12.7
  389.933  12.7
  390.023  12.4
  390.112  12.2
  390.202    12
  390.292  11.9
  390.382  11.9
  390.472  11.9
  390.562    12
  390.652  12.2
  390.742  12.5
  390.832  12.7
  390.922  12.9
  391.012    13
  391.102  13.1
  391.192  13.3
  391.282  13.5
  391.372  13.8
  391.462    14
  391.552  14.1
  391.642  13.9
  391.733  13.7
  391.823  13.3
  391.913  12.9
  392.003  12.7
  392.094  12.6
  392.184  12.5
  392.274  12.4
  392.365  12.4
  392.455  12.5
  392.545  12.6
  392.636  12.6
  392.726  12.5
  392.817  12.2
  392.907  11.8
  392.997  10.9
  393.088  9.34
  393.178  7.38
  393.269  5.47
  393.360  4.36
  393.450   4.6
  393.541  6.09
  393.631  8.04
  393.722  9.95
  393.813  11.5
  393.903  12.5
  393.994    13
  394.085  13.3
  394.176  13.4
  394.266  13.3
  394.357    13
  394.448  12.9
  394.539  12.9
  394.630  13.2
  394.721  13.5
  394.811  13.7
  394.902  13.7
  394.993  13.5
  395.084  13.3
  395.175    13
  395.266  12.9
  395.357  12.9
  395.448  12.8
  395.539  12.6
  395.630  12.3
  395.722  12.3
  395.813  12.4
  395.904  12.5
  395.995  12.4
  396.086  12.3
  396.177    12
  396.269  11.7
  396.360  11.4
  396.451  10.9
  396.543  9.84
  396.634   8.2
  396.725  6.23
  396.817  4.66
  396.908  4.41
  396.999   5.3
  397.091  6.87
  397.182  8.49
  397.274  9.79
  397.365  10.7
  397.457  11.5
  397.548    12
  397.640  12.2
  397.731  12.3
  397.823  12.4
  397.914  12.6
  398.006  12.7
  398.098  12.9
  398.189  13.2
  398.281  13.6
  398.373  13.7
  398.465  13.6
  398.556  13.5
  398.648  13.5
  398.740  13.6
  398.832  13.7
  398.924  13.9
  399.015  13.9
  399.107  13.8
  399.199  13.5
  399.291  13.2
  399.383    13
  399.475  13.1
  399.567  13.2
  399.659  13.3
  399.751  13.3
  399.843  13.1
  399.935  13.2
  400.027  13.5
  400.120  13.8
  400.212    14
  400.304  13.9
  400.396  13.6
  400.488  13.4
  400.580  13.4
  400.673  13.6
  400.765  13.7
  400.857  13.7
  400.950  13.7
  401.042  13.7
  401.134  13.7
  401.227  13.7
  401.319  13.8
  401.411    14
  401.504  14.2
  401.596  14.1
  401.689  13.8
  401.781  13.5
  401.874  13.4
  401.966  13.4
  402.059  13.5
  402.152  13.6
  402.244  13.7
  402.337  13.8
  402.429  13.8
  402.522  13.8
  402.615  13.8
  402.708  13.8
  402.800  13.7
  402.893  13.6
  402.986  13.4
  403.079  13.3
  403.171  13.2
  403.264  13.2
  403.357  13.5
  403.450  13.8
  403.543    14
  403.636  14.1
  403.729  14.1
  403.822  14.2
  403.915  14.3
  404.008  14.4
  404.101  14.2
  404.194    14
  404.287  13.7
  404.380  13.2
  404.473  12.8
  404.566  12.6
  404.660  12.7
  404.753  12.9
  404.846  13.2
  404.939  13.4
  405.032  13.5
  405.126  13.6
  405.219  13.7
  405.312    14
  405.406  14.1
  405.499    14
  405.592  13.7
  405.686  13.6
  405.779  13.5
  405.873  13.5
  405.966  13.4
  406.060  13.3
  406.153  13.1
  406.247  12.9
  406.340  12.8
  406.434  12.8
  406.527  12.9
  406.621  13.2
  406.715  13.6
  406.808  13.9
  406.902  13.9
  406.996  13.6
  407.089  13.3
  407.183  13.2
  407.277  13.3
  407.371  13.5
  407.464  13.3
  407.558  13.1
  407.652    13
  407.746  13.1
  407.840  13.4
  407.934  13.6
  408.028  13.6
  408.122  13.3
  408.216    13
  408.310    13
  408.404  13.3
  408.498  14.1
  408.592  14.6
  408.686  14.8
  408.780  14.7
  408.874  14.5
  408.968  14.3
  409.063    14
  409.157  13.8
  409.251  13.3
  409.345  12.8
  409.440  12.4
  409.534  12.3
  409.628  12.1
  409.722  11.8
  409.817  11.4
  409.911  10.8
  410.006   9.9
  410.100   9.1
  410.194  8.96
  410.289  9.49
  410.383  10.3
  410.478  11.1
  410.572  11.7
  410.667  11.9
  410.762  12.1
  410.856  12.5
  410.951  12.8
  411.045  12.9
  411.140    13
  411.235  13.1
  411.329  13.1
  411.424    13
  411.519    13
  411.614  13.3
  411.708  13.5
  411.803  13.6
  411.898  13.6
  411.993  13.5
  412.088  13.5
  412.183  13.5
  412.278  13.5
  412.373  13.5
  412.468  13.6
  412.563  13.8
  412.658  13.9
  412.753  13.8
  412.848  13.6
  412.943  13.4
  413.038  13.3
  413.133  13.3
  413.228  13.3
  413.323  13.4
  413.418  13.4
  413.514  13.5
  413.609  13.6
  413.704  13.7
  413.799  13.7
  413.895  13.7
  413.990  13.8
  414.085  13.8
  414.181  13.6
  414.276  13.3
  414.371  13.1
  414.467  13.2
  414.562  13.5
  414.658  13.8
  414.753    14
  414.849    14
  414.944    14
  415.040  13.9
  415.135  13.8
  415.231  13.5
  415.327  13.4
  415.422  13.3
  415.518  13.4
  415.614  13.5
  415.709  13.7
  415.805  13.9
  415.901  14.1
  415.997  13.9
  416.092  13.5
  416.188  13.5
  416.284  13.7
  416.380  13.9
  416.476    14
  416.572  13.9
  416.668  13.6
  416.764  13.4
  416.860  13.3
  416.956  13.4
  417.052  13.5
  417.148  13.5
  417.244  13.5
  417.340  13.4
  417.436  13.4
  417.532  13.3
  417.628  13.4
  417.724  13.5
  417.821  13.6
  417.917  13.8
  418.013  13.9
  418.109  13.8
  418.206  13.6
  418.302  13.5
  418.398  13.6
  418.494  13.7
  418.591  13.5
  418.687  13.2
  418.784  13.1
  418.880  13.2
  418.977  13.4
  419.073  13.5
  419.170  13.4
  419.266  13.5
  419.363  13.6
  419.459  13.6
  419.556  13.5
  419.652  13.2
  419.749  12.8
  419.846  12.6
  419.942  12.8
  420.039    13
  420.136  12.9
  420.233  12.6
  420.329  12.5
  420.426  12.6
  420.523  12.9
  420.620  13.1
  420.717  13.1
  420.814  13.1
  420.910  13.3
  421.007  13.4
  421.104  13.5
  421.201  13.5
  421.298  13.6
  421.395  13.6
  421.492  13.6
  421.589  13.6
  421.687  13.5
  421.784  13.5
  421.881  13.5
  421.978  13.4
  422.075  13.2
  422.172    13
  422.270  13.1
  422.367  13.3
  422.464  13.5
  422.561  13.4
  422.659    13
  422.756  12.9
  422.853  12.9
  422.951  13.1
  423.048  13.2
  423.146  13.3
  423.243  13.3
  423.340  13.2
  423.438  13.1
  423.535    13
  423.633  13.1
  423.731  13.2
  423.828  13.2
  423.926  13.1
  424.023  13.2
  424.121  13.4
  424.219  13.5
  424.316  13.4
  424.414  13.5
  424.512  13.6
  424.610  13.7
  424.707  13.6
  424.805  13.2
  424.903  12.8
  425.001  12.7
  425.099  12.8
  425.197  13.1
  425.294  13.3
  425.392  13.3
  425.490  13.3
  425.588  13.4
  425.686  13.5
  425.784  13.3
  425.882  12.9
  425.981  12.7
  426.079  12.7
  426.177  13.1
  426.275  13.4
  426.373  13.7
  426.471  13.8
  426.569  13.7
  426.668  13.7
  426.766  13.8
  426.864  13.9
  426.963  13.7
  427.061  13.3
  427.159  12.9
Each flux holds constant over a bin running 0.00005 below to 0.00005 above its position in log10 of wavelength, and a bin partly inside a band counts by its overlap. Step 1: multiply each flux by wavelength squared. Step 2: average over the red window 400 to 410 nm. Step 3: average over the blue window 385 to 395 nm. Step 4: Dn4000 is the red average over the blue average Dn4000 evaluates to 1.20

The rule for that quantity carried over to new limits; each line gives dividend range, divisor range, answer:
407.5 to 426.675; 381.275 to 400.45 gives 1.27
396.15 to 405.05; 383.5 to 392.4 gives 1.12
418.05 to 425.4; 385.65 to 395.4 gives 1.27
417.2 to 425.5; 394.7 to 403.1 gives 1.17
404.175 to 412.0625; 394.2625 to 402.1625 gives 1.09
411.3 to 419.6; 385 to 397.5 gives 1.30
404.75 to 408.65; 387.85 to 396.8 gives 1.23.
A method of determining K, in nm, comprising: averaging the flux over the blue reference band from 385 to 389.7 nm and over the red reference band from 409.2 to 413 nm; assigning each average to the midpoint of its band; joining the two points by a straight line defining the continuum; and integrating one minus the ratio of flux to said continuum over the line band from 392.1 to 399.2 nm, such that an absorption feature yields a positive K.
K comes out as 0.48 nm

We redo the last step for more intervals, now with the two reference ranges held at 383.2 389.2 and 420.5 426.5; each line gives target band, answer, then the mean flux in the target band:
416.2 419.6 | -0.13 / 13.5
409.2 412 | 0.15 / 12.1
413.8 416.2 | -0.13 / 13.7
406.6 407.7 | -0.07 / 13.4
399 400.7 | -0.15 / 13.4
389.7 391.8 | -0.14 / 12.8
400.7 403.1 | -0.25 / 13.7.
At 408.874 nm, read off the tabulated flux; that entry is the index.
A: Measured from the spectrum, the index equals 14.5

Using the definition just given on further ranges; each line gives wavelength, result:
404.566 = 12.6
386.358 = 13.6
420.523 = 12.9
